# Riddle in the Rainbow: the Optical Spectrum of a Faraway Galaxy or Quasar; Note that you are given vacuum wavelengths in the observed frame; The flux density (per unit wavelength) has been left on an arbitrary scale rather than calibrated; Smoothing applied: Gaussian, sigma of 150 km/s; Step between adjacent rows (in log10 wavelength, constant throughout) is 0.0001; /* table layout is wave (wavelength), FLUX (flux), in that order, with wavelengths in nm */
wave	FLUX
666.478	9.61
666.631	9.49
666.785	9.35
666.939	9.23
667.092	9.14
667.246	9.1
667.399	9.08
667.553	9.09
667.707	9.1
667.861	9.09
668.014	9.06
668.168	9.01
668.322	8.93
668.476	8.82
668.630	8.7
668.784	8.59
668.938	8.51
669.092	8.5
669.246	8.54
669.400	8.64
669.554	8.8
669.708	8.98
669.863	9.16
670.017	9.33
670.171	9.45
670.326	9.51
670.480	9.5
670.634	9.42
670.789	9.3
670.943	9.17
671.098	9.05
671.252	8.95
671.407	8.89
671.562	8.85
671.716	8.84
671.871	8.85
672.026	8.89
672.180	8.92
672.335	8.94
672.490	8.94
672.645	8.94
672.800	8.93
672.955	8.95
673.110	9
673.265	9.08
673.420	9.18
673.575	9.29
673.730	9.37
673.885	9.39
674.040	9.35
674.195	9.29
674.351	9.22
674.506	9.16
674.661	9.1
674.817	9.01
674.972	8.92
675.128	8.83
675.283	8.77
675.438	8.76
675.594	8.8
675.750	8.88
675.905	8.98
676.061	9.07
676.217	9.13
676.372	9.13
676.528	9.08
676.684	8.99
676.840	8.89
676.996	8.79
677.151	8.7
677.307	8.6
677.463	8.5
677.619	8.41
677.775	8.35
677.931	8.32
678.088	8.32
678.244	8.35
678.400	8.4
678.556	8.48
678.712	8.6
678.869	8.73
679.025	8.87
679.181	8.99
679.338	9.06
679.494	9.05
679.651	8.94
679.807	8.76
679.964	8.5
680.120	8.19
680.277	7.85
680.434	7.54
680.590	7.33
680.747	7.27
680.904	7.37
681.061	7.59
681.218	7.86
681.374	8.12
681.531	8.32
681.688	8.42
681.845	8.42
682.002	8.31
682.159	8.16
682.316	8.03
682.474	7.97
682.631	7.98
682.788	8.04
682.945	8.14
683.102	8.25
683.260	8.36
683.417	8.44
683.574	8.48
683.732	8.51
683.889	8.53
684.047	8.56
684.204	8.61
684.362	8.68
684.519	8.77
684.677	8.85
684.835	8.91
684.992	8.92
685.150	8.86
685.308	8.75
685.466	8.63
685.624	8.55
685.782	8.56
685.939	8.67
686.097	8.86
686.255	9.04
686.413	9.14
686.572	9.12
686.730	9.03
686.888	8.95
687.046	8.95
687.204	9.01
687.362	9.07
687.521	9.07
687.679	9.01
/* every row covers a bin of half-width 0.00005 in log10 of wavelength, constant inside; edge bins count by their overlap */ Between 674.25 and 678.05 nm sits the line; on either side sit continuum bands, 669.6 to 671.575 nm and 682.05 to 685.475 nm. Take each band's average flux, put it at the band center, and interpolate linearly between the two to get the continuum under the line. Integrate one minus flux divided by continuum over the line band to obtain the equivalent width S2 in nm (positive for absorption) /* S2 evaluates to 0.02 nm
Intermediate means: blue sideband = 9.2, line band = 8.84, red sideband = 8.47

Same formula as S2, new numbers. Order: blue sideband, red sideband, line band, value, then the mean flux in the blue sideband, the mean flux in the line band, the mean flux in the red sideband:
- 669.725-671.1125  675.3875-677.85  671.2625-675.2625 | 0.02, 9.31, 9.04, 8.82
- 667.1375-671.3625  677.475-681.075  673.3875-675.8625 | -0.12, 9.01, 9.08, 8.33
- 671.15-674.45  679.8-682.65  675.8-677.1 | -0.06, 9.05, 9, 7.98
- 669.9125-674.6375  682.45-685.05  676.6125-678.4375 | 0.06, 9.13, 8.55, 8.48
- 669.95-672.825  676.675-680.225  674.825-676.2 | -0.01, 9.09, 8.89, 8.63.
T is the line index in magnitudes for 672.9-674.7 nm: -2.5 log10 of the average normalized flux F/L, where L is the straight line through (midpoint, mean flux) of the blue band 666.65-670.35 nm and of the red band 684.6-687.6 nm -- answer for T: -0.03 mag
